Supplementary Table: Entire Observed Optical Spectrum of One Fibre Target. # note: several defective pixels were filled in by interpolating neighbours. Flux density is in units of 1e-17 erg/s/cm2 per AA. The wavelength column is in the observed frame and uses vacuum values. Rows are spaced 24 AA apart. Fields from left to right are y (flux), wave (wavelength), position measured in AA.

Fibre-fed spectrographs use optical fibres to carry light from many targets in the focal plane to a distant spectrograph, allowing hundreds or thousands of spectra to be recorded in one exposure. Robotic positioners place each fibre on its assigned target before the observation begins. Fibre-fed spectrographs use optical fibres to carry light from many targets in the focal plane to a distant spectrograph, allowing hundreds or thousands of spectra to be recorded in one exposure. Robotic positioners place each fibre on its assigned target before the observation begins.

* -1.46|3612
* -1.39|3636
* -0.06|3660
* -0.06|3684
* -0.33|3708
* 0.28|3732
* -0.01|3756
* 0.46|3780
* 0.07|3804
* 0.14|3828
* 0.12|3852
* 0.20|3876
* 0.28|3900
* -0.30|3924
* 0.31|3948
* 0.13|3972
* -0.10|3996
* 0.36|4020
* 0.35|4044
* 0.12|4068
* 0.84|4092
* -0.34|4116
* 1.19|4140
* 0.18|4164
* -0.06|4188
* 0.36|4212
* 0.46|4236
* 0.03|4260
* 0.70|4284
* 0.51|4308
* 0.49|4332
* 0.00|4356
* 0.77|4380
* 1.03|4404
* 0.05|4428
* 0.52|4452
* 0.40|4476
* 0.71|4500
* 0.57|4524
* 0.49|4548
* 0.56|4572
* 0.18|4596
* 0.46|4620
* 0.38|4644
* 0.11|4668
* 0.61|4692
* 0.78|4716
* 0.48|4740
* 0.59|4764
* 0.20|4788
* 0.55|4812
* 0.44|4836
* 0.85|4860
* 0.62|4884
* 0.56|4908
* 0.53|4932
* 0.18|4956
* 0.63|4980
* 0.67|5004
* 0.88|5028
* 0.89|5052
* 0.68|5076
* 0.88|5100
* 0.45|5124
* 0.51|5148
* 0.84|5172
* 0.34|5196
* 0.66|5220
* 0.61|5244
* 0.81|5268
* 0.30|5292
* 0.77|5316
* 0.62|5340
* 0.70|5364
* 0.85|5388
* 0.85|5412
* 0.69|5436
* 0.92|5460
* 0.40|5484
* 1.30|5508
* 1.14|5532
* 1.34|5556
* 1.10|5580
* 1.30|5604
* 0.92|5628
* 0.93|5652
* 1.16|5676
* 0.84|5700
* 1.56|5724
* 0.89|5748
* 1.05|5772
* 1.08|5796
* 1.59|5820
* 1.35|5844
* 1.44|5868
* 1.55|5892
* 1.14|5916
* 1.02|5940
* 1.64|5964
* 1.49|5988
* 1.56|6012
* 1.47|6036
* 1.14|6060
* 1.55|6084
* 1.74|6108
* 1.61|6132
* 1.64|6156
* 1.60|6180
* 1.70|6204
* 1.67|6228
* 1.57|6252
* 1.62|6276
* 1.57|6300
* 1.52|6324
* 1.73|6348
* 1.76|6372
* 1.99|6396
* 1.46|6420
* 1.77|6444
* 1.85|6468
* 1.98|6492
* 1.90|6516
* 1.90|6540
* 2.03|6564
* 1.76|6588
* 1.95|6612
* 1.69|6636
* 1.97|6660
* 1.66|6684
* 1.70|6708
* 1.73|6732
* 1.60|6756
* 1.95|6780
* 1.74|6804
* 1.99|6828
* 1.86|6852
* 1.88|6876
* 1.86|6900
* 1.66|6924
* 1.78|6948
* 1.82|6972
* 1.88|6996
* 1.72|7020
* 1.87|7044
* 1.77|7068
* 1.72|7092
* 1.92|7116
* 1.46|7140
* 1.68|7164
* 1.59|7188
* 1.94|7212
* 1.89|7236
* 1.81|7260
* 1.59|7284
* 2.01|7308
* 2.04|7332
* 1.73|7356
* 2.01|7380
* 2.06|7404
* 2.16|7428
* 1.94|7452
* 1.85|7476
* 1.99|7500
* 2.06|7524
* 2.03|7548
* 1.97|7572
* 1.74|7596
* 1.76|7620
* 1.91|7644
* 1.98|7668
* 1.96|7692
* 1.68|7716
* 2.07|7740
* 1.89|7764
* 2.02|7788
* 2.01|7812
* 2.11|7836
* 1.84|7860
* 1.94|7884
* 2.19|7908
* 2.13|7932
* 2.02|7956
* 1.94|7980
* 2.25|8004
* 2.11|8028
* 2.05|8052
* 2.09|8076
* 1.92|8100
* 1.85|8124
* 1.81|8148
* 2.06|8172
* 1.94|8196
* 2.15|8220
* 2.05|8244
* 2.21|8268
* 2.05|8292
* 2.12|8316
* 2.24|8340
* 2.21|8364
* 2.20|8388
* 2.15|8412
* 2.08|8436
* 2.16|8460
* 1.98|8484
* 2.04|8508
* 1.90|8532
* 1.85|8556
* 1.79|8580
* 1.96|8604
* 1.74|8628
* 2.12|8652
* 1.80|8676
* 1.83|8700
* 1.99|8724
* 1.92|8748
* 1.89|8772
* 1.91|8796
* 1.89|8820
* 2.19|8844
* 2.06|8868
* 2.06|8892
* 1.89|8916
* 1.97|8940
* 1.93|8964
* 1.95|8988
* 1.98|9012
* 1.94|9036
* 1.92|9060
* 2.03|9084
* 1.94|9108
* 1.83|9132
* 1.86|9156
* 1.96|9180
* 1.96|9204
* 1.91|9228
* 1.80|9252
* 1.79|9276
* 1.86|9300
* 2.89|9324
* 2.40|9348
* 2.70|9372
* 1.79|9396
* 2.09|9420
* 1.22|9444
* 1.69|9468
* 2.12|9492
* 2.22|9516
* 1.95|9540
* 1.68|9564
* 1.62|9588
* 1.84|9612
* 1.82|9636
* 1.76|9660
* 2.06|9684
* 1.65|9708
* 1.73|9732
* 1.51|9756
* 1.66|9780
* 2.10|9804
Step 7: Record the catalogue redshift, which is 0.380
